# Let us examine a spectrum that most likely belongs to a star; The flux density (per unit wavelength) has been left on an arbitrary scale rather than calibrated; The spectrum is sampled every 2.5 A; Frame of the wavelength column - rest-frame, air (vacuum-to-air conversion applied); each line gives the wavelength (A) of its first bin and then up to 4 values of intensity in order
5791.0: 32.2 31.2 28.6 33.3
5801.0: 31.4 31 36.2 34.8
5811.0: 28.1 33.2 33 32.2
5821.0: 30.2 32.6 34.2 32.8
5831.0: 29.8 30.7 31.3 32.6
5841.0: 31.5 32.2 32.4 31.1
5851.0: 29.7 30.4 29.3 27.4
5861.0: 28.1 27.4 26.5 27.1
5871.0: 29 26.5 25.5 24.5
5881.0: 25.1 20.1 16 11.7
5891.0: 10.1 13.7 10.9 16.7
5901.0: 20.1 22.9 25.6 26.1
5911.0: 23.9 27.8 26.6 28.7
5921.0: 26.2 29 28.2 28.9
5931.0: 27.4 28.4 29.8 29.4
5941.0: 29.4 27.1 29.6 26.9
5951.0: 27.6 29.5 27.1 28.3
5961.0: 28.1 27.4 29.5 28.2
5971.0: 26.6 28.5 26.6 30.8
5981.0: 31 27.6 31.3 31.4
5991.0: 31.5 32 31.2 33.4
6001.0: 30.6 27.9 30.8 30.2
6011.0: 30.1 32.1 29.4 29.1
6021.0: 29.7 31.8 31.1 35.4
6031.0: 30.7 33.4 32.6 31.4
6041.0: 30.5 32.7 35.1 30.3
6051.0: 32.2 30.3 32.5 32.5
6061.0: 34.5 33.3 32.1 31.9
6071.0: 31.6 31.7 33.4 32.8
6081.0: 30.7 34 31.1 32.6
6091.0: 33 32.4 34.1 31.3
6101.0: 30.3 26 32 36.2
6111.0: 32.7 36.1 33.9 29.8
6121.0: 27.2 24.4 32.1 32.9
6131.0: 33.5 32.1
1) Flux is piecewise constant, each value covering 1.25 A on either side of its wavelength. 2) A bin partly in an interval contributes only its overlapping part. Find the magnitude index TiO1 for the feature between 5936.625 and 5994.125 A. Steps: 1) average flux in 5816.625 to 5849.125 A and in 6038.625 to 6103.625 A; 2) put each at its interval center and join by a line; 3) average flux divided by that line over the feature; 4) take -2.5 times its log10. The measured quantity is 0.11 mag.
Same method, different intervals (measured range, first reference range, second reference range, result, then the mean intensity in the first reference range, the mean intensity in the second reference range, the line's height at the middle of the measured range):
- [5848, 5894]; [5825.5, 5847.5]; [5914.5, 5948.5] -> 0.26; 31.9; 28.3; 30.6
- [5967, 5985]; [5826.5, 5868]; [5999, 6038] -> 0.08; 30.2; 31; 30.8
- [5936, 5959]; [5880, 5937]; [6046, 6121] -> -0.15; 22.7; 32.2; 24.8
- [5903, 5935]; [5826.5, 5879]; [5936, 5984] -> 0.07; 29.5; 28.4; 28.8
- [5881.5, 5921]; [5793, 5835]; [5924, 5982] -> 0.41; 32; 28.4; 29.8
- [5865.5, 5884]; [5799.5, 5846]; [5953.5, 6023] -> 0.21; 32.1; 29.7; 31.3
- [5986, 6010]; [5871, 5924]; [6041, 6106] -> -0.12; 21.9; 32.1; 27.7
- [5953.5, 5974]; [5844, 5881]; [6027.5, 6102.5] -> 0.08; 28.2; 32.3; 30.2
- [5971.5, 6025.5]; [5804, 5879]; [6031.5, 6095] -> 0.05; 30.4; 32.3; 31.8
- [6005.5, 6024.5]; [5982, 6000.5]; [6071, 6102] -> 0.04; 31.2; 32.3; 31.4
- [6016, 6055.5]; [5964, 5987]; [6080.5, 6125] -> -0.06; 28.8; 31.6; 30.1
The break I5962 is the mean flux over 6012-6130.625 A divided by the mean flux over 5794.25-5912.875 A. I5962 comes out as 1.17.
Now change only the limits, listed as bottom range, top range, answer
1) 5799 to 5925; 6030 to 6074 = 1.19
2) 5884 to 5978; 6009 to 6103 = 1.27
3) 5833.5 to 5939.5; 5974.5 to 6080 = 1.22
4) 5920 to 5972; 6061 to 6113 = 1.14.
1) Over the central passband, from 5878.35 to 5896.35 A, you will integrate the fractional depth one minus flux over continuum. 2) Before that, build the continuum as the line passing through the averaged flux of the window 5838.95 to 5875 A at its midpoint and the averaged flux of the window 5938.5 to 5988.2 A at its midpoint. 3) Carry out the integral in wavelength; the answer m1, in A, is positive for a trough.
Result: 7.9 A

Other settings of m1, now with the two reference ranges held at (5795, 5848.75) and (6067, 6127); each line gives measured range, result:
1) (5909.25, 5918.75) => 1.6 A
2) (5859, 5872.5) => 1.8 A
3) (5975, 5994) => 0.9 A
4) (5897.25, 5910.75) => 4.0 A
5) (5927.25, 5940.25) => 1.3 A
